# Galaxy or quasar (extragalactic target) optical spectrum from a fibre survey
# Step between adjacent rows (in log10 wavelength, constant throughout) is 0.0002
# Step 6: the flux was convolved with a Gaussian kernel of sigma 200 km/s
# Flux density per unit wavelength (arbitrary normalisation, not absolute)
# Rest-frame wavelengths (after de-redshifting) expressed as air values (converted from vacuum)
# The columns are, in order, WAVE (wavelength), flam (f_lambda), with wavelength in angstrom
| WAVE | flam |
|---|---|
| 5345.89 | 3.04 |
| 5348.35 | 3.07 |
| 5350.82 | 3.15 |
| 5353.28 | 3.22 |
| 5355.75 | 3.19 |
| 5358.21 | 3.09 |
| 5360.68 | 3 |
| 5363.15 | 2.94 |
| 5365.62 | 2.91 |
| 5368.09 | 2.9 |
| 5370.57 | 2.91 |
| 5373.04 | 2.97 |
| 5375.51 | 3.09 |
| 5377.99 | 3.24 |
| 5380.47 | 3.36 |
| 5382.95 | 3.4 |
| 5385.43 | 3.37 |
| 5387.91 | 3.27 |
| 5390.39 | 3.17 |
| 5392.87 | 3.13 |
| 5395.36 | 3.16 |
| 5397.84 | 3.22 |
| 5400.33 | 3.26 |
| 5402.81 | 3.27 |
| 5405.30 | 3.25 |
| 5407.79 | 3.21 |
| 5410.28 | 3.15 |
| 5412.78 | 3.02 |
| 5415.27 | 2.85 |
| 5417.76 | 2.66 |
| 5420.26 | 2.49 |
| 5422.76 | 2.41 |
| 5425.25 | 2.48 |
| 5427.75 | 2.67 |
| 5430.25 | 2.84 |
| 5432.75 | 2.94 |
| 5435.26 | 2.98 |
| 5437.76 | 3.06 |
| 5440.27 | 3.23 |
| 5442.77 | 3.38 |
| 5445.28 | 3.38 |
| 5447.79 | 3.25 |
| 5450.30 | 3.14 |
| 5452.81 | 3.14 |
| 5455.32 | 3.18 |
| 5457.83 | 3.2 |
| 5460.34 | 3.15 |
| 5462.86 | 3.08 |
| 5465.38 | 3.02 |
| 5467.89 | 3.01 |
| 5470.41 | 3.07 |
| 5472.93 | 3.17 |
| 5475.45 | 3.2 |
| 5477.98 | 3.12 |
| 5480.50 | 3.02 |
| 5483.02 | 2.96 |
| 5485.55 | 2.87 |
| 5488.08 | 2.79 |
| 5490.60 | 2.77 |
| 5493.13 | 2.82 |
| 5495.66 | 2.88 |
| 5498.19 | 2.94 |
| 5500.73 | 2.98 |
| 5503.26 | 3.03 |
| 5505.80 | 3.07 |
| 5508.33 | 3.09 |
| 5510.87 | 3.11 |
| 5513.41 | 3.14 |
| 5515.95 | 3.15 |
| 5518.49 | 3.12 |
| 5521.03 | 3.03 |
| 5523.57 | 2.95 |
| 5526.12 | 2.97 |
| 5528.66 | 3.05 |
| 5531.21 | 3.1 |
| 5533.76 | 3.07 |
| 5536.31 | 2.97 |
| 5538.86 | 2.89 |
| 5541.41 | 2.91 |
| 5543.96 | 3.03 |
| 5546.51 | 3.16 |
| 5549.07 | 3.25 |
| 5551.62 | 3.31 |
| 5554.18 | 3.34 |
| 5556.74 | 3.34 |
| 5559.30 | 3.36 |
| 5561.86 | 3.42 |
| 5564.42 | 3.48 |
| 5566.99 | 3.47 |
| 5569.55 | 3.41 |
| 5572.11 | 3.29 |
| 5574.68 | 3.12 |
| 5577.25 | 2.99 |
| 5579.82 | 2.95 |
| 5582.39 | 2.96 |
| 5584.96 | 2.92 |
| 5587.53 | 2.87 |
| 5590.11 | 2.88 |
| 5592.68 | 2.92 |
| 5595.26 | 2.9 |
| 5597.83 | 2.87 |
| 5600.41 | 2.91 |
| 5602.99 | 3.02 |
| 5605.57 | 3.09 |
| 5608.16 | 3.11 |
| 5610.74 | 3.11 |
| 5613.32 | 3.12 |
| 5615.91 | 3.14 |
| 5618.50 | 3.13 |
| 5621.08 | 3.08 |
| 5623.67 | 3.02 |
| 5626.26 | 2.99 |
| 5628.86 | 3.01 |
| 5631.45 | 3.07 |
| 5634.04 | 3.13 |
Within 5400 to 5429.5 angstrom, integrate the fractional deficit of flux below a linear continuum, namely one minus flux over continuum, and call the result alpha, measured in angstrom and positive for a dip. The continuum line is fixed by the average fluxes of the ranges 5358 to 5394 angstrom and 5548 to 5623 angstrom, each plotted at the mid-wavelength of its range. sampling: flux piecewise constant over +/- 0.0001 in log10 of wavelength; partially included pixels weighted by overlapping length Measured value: 2.3 angstrom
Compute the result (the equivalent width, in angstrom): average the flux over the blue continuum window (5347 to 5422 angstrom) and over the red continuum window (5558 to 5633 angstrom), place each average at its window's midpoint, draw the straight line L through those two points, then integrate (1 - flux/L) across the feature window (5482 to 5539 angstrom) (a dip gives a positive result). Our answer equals 1.8 angstrom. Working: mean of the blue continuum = 3.09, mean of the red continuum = 3.09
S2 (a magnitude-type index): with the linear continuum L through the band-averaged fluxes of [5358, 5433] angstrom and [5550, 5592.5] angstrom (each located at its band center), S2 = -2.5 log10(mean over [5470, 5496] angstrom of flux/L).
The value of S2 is 0.048 mag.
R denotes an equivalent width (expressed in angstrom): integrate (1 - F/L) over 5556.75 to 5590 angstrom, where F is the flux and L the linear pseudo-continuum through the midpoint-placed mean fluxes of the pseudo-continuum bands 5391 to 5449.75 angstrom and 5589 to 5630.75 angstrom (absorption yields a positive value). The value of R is -1.8 angstrom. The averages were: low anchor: 3.02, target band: 3.18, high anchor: 3.02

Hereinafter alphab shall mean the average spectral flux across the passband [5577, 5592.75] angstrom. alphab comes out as 2.92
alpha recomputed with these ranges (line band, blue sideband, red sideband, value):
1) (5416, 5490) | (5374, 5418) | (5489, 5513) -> 1.7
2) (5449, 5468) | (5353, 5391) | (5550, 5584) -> 0.4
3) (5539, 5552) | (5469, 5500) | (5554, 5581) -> 0.4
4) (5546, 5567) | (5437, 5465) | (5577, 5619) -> -2.1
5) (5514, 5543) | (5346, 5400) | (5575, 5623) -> 0.2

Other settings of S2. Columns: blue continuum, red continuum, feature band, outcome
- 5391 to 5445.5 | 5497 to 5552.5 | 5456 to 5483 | -0.03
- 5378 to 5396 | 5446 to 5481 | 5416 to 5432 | 0.22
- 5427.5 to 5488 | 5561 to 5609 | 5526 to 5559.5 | -0.01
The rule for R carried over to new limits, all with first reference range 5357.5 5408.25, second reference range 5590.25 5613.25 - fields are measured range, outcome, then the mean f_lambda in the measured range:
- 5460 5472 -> 0.11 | 3.06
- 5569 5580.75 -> -0.50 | 3.14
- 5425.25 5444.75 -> 0.74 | 2.99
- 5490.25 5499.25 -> 0.62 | 2.86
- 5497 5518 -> -0.04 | 3.07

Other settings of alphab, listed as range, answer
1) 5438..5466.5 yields 3.19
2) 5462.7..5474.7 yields 3.08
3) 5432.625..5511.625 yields 3.06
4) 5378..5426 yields 3.07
